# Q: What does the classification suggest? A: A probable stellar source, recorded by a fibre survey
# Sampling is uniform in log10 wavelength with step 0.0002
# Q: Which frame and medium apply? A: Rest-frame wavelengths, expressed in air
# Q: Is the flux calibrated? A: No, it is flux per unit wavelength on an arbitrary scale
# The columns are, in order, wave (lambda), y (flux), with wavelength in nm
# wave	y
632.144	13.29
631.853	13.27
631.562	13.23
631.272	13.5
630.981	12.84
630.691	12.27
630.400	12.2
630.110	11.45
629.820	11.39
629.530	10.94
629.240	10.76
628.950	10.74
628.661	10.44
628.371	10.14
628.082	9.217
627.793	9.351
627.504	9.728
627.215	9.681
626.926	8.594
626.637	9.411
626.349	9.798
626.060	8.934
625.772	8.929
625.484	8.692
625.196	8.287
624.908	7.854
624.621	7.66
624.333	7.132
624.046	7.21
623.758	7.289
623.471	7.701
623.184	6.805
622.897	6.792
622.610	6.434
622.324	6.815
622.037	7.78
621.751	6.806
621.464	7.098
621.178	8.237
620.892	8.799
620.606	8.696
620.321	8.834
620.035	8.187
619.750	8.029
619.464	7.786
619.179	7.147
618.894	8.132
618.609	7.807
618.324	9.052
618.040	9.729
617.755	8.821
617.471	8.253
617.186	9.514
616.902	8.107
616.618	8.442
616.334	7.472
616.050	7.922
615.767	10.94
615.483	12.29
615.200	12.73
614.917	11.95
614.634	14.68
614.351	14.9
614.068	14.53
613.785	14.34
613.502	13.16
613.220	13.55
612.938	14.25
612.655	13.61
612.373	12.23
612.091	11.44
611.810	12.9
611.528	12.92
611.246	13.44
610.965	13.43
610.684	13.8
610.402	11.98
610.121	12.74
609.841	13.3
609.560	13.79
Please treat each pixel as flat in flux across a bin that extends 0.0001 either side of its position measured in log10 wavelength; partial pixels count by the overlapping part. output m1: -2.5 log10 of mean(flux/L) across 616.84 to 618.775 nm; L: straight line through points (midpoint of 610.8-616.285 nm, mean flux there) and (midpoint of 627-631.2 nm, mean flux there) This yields 0.364 mag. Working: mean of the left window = 12.8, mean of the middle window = 8.77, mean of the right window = 10.8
